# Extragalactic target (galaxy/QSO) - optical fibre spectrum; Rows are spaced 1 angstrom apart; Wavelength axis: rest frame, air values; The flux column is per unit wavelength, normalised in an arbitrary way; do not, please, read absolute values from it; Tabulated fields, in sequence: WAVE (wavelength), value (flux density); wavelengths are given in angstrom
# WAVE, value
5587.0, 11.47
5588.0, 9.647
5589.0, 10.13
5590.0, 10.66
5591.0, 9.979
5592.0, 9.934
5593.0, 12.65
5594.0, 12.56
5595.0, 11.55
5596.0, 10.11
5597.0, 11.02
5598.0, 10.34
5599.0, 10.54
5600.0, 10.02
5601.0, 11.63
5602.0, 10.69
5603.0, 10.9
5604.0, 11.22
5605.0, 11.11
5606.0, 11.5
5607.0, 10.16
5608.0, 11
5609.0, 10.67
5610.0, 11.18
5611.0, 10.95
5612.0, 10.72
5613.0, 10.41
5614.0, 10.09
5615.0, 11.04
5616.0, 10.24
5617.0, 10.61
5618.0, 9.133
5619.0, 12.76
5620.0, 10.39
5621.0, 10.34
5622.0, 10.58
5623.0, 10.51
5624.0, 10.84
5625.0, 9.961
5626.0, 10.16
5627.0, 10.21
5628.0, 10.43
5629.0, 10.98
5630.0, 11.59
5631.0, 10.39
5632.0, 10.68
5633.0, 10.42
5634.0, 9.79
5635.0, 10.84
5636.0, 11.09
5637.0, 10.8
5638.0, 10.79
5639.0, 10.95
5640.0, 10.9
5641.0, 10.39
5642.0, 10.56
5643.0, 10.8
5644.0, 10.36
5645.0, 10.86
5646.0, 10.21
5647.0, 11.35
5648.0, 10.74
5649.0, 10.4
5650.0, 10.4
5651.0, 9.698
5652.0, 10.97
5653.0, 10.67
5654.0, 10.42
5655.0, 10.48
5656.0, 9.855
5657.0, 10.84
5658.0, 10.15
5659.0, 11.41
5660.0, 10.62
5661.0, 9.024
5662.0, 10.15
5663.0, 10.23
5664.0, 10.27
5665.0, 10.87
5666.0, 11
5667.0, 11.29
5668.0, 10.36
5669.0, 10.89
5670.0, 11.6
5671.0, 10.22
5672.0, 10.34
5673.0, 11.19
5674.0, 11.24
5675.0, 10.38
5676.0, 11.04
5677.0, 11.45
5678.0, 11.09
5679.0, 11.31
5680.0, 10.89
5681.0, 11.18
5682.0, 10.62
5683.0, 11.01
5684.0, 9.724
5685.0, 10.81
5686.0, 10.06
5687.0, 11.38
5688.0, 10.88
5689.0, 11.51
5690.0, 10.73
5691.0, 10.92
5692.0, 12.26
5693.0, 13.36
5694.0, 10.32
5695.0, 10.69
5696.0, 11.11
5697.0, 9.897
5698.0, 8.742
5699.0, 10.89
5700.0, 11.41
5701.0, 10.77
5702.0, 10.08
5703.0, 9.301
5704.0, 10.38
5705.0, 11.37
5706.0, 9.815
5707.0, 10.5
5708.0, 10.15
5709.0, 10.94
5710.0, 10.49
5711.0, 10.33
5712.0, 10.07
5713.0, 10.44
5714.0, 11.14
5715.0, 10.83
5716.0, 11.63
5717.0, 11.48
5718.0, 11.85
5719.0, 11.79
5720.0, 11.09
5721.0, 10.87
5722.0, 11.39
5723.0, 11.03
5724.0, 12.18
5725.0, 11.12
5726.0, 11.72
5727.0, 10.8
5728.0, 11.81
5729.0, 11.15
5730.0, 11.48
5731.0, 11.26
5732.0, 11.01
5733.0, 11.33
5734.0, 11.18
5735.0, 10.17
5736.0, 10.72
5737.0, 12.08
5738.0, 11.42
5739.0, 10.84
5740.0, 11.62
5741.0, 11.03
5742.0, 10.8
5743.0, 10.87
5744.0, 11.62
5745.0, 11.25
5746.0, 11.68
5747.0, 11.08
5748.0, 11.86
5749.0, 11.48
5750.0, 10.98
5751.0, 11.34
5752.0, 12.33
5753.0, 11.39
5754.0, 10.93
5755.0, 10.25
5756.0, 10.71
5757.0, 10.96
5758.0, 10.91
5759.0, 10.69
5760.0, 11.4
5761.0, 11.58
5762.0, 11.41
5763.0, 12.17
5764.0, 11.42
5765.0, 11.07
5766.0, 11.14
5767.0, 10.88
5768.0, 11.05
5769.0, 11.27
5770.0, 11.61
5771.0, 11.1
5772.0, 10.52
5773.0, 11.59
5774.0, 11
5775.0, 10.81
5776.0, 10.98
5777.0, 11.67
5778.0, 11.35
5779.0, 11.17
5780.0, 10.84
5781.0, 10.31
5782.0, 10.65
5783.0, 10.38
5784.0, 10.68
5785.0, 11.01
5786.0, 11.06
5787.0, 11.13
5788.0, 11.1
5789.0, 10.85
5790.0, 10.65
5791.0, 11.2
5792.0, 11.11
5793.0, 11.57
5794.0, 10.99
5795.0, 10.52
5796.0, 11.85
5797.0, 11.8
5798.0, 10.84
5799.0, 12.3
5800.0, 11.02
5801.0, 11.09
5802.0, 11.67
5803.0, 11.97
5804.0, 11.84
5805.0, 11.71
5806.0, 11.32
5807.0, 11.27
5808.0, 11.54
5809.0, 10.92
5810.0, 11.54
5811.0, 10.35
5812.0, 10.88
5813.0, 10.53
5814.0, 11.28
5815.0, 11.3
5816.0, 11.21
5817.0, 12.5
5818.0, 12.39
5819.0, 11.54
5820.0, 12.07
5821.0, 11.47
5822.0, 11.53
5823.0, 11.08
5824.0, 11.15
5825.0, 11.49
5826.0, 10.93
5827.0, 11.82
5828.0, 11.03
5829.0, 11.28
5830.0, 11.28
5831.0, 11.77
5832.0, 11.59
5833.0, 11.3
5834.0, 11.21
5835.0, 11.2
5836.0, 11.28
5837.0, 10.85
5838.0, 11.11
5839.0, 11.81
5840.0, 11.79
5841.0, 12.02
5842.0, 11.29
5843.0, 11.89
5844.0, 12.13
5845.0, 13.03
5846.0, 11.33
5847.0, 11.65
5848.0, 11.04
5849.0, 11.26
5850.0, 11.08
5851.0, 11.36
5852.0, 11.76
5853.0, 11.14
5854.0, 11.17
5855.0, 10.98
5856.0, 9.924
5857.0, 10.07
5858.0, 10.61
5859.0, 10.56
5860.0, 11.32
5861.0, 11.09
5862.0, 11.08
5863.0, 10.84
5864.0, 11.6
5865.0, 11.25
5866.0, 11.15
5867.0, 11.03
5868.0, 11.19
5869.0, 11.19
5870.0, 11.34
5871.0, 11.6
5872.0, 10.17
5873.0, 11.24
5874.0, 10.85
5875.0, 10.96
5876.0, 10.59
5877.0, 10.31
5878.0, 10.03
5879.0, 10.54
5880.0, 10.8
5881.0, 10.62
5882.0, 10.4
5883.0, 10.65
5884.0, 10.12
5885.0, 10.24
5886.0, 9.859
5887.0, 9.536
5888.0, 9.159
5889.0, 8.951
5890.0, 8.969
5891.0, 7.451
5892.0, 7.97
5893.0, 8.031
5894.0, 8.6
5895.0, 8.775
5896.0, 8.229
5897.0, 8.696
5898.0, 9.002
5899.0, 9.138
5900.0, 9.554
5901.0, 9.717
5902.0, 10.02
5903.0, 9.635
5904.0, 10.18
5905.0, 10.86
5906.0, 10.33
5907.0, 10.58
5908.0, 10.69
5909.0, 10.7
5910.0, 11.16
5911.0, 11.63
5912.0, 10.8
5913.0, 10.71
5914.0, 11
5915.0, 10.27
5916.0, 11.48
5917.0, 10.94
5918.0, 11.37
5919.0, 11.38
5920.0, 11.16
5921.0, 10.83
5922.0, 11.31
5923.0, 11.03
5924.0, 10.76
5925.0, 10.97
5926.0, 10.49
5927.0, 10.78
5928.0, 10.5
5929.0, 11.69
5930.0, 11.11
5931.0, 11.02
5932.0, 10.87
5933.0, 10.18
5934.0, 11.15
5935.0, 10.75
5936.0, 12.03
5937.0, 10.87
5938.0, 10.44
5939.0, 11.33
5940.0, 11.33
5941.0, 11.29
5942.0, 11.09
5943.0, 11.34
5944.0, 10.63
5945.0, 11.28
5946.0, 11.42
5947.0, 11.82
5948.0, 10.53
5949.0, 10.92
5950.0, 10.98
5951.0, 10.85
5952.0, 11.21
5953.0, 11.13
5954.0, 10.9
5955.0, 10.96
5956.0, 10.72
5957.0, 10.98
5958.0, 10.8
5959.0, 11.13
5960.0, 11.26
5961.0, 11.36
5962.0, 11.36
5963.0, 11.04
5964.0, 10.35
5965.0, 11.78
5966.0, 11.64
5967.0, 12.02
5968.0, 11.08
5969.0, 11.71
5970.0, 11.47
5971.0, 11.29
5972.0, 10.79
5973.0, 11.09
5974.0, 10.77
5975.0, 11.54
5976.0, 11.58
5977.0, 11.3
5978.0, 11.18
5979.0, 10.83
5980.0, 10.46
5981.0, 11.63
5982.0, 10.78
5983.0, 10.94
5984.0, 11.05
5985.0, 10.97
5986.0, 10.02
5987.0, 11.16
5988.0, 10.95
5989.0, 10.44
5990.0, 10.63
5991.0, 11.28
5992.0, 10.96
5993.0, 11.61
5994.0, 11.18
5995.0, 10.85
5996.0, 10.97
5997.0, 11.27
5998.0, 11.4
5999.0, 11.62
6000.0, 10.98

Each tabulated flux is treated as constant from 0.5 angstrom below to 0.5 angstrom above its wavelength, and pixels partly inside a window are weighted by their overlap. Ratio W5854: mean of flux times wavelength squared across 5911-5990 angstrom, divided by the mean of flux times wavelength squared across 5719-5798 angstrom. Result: 1.06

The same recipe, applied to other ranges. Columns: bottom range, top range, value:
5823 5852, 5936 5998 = 1.01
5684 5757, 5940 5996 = 1.10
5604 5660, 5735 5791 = 1.10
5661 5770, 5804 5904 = 1.03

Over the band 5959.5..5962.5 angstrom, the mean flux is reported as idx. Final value 11.3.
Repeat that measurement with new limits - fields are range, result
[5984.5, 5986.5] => 10.5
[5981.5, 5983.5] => 10.9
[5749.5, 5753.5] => 11.5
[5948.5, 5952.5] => 11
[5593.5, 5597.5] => 11.3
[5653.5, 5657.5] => 10.4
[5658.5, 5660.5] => 11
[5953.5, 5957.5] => 10.9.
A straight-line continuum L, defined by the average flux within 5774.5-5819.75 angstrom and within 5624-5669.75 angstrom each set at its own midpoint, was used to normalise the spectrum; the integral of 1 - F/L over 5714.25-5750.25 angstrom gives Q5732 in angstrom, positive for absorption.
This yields -1.2 angstrom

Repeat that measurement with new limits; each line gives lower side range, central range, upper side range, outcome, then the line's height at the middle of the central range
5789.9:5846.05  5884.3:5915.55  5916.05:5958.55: 4.1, 11.2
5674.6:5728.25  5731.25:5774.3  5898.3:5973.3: -1.2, 10.9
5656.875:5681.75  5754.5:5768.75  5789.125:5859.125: 0.0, 11.1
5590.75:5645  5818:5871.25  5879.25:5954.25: -4.0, 10.5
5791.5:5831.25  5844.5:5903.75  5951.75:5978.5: 5.1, 11.3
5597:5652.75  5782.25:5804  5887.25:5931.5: -1.7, 10.4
